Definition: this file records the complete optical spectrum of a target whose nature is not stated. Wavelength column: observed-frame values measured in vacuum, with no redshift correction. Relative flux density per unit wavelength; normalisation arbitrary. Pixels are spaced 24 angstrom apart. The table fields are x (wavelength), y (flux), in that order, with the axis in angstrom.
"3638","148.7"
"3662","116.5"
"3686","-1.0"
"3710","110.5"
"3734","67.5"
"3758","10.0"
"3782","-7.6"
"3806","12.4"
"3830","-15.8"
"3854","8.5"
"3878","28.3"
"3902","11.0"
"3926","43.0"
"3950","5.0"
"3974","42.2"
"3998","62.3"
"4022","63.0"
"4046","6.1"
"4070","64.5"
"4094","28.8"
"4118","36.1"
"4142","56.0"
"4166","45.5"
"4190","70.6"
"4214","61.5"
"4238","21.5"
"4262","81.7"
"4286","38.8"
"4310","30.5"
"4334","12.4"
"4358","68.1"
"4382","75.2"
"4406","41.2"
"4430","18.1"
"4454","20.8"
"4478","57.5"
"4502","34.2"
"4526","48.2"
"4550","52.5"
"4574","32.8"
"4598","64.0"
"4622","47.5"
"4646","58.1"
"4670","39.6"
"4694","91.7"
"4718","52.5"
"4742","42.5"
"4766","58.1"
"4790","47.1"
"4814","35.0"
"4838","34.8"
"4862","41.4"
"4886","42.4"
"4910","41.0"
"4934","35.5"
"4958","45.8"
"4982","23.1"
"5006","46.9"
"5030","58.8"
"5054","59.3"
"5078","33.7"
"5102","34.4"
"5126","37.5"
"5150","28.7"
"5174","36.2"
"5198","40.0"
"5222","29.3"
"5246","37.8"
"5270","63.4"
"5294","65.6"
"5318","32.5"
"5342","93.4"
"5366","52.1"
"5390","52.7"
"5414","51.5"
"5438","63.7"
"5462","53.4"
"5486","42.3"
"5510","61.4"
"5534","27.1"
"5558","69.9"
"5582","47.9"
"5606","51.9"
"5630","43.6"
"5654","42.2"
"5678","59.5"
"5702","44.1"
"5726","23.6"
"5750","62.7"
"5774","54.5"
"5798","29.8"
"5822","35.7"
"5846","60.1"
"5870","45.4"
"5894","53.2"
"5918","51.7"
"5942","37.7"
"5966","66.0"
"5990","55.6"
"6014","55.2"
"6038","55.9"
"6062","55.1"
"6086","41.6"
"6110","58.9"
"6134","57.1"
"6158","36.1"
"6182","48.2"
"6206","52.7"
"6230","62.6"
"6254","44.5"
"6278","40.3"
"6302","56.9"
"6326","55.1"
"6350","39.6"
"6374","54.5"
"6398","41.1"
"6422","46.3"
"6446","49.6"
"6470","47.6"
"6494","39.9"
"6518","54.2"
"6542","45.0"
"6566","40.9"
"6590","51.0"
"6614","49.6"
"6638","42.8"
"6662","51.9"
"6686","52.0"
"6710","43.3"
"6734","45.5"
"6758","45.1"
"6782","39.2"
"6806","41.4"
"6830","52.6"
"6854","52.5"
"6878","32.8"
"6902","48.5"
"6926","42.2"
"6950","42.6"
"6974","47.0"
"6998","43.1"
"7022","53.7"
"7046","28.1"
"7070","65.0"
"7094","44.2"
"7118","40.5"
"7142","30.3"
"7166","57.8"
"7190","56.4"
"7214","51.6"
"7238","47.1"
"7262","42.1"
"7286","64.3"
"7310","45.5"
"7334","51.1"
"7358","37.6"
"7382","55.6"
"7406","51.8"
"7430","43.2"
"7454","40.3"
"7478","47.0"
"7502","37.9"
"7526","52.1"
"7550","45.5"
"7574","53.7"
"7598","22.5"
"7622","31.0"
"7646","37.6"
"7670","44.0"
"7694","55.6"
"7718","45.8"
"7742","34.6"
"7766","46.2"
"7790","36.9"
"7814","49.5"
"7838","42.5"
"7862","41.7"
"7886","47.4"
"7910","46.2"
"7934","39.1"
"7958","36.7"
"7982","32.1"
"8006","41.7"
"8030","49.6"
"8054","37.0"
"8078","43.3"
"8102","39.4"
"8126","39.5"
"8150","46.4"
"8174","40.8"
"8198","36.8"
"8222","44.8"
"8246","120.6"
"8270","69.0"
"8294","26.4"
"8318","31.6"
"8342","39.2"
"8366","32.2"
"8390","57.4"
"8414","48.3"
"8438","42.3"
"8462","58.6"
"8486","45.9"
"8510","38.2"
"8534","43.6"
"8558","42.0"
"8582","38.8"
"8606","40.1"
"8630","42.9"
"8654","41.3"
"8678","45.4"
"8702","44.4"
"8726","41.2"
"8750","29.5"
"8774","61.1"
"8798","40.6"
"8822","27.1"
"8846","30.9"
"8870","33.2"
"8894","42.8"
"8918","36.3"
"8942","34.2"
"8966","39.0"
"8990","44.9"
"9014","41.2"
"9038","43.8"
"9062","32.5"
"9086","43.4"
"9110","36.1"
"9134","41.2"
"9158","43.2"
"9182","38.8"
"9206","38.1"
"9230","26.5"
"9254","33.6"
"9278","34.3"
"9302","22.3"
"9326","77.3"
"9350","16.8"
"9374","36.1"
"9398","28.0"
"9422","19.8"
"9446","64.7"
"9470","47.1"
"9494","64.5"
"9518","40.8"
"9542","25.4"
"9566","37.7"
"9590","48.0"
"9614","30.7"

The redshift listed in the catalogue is 0.26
